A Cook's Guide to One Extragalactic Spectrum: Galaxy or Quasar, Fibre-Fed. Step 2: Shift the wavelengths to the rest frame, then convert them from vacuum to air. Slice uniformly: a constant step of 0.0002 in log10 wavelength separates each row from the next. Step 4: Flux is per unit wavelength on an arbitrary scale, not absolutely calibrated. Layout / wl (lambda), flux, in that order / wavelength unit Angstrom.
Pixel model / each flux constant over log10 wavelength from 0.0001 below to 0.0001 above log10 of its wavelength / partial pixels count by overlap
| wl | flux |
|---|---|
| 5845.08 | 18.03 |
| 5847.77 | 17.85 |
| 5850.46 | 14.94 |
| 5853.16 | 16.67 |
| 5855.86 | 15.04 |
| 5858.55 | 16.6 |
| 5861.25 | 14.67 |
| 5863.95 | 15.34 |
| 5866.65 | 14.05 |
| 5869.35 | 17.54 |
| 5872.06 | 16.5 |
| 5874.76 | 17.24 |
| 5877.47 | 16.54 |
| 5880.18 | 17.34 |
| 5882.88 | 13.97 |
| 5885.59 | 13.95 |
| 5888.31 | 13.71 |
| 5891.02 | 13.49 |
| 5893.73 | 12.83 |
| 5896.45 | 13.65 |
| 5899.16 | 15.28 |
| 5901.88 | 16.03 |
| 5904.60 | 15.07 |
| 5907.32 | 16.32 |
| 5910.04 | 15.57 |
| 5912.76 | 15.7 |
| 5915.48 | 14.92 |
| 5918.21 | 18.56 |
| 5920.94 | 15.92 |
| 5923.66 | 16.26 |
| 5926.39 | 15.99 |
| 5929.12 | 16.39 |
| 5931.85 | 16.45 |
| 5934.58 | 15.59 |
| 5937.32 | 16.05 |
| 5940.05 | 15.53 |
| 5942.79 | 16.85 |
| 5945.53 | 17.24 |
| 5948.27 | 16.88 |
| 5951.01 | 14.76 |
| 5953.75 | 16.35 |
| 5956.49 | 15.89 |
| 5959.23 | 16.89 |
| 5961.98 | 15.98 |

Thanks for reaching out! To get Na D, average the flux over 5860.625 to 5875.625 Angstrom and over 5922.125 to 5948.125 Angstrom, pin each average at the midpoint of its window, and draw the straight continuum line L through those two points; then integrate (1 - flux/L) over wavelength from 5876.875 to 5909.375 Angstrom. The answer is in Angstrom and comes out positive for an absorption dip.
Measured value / 2.48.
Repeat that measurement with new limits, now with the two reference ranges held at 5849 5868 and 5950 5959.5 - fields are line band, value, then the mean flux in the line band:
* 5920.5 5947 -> -0.7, 16.2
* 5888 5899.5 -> 1.4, 13.7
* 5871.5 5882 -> -0.9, 16.8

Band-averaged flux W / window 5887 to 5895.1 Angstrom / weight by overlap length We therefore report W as 13.3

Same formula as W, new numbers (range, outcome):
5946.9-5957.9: 16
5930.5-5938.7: 16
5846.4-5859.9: 16.2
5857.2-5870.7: 15.7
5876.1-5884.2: 16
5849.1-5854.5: 15.8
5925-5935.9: 16.1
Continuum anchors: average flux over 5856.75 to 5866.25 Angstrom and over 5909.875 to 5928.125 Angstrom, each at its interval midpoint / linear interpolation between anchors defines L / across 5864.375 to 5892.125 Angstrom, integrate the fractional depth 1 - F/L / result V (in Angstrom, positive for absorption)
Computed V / 0.28 Angstrom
